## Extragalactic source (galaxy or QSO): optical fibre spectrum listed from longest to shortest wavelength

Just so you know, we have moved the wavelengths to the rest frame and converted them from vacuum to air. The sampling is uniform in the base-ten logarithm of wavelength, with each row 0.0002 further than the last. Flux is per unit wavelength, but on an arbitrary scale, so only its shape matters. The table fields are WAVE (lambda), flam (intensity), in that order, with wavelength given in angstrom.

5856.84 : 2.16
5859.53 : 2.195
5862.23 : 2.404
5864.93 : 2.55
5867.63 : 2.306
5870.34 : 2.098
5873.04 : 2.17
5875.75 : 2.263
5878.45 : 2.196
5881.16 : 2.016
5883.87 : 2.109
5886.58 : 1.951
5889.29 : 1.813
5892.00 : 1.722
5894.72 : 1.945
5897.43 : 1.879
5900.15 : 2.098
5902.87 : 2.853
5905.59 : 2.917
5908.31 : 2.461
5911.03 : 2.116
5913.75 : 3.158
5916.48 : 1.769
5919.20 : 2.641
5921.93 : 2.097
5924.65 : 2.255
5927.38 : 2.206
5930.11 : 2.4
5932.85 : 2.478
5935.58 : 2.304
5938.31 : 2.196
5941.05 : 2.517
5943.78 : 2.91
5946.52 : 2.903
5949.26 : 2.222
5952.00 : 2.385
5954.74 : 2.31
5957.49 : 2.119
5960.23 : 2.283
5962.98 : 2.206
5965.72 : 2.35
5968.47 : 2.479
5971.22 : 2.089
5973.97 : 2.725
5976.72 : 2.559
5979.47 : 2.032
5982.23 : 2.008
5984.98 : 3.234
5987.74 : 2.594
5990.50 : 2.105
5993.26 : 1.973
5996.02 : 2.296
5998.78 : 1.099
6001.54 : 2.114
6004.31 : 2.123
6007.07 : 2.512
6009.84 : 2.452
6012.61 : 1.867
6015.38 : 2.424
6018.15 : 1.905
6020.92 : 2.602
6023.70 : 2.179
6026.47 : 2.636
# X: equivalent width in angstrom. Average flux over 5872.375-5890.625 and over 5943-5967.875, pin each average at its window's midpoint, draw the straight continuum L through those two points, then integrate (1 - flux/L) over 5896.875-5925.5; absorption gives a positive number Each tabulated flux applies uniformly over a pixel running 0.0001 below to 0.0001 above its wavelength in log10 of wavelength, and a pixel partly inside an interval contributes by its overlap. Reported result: -2.6 angstrom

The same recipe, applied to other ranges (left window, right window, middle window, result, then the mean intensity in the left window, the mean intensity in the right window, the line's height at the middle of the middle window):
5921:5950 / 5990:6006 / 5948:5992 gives -4.10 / 2.42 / 1.95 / 2.16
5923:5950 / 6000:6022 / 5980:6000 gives 0.94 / 2.44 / 2.24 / 2.29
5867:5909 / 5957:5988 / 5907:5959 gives -2.40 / 2.17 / 2.39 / 2.29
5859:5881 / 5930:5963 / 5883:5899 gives 2.80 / 2.26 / 2.41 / 2.3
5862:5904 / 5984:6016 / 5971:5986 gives -1.69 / 2.14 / 2.22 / 2.2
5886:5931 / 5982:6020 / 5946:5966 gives -0.84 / 2.26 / 2.2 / 2.23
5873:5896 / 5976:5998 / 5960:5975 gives -0.66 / 2.01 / 2.31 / 2.25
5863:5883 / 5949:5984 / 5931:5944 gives -0.91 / 2.23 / 2.3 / 2.28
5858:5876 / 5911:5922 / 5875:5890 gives 1.70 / 2.28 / 2.42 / 2.32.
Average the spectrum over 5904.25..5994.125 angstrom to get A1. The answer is 2.4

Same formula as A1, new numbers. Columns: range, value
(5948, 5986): 2.35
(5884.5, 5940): 2.26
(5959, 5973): 2.29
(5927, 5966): 2.39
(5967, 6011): 2.27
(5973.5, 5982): 2.35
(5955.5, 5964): 2.21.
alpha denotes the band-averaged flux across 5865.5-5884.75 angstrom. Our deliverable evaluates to 2.18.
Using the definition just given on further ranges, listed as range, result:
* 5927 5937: 2.36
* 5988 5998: 2.12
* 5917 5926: 2.28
